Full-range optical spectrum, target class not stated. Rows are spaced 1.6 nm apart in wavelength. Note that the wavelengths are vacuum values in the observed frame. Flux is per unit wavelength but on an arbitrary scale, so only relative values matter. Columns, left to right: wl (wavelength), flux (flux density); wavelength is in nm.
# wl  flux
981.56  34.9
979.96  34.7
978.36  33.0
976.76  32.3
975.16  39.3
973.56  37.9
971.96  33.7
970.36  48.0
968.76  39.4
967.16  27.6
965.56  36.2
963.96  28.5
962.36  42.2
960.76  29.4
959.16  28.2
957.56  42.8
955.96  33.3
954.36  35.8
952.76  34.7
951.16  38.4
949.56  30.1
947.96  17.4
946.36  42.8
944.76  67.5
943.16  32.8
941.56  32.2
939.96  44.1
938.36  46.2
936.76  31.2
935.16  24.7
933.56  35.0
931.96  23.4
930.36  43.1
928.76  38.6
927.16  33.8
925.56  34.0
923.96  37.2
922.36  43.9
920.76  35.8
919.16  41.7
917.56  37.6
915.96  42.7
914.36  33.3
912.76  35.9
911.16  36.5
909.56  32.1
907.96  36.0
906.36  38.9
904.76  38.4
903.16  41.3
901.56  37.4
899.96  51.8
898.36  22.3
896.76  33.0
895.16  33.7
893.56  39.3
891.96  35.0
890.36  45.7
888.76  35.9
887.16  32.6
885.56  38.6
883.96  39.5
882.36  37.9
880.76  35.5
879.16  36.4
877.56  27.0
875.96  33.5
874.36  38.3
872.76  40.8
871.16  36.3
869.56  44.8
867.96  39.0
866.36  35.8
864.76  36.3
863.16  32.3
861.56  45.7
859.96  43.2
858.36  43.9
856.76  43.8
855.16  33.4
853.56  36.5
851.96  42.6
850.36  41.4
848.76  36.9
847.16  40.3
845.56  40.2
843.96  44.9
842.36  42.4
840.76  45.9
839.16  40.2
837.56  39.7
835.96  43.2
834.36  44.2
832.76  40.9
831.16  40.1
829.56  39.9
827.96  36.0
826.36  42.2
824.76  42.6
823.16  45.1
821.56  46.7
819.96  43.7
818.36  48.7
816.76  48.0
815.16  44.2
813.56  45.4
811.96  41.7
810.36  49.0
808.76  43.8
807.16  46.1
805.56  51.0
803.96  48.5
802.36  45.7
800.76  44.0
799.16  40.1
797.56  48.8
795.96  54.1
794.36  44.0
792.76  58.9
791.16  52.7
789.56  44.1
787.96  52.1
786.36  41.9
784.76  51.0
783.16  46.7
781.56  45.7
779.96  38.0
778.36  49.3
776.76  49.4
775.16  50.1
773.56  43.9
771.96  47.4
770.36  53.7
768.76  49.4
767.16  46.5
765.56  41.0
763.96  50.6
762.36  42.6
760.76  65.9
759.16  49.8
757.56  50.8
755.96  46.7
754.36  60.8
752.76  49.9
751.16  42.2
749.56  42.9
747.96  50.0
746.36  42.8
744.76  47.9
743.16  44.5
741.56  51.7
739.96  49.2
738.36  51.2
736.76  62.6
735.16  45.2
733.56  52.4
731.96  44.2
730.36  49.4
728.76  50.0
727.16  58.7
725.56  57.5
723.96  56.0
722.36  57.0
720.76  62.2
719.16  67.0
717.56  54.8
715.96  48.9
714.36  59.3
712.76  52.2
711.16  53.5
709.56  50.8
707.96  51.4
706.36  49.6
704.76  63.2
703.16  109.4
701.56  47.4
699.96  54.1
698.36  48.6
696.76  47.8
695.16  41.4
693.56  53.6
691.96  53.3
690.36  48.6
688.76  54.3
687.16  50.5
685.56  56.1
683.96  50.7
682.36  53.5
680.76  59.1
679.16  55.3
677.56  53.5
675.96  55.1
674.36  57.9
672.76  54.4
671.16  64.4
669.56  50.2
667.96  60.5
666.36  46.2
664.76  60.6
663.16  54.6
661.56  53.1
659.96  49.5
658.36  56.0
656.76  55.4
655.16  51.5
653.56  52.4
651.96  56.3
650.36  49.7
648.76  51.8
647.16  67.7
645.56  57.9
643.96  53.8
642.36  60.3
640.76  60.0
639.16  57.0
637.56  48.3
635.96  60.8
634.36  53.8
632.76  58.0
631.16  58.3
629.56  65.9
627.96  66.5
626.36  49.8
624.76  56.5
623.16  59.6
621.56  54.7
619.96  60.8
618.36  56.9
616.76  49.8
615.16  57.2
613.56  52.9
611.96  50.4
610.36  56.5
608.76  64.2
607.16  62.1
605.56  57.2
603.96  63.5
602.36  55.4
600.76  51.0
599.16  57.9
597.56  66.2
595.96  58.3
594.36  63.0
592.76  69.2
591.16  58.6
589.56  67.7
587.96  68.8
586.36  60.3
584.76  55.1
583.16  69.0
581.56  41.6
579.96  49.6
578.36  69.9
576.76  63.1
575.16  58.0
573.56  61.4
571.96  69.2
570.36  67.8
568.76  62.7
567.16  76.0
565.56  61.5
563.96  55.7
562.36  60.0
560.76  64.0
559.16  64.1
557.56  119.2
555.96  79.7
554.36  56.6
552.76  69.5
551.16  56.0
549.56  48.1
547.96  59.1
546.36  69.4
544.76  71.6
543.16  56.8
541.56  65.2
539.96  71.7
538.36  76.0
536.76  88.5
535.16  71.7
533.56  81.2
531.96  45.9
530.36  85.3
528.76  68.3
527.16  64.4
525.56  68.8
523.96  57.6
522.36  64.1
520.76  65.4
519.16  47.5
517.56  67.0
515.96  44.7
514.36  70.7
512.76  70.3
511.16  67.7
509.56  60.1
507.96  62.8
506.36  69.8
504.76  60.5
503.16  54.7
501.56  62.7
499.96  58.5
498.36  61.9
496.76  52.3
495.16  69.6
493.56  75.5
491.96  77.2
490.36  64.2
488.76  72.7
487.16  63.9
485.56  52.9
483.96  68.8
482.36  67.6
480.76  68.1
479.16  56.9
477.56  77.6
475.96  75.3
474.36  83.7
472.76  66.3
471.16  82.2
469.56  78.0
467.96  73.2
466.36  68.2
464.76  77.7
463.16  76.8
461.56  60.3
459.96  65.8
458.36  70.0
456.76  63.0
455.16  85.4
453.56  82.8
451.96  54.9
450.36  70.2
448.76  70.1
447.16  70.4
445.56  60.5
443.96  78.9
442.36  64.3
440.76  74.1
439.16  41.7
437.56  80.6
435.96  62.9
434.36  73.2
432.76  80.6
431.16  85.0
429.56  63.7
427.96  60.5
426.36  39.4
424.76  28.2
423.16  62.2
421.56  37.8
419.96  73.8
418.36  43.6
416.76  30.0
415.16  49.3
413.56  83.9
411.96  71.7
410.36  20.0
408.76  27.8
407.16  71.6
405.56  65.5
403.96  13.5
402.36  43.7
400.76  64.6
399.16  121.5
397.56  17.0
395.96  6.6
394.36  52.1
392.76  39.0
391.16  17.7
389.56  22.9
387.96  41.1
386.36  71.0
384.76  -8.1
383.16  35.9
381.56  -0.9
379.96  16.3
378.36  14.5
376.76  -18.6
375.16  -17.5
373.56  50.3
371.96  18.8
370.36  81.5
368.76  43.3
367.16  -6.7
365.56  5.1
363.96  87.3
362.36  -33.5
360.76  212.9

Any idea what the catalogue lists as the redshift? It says 0.07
